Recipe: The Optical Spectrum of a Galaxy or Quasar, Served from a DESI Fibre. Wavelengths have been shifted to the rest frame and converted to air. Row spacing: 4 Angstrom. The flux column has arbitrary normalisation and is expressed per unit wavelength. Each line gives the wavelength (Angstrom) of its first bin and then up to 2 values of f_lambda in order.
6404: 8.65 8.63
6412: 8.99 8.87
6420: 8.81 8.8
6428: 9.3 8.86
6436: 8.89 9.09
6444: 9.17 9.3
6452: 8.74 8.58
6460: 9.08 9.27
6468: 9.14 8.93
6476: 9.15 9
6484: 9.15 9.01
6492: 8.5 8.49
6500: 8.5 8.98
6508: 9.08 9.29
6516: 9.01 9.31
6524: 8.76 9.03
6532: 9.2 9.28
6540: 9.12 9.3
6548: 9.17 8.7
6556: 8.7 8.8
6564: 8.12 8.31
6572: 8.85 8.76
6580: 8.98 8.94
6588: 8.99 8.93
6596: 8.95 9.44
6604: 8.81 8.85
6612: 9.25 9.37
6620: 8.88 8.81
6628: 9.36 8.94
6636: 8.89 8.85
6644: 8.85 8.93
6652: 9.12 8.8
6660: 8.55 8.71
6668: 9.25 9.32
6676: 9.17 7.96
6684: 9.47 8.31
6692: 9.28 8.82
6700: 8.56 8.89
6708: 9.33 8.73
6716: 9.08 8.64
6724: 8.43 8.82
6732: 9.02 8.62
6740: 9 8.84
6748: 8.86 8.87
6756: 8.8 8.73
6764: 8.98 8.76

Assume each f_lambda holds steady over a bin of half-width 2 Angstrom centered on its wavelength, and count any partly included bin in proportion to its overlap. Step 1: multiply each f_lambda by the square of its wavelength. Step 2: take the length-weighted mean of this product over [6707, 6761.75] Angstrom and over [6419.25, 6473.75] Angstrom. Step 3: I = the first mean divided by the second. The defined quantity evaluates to 1.07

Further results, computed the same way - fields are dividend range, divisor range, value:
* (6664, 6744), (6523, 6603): 1.04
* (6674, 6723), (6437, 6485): 1.05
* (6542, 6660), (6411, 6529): 1.03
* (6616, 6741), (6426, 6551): 1.04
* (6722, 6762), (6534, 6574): 1.05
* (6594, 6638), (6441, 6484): 1.05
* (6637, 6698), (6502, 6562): 1.02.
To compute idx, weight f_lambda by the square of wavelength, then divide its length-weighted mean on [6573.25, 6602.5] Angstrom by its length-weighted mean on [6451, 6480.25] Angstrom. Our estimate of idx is 1.0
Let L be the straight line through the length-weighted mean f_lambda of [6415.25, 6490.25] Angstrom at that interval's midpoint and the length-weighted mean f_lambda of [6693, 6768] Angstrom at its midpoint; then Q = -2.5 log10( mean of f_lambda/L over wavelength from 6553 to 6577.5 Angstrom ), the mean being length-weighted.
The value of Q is 0.04 mag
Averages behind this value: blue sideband 9.01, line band 8.59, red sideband 8.84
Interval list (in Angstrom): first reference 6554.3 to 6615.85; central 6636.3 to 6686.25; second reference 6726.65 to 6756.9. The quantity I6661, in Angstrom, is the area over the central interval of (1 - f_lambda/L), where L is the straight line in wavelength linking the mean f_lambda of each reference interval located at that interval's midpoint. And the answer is -0.29 Angstrom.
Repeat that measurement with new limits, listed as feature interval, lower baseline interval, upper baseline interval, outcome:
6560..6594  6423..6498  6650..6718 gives 0.8 Angstrom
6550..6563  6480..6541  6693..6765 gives 0.4 Angstrom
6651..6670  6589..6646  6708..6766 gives 0.2 Angstrom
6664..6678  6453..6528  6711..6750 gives -0.5 Angstrom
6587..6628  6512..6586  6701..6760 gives -0.7 Angstrom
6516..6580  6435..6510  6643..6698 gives 0.2 Angstrom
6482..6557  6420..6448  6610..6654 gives 0.3 Angstrom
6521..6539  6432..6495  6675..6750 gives -0.3 Angstrom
